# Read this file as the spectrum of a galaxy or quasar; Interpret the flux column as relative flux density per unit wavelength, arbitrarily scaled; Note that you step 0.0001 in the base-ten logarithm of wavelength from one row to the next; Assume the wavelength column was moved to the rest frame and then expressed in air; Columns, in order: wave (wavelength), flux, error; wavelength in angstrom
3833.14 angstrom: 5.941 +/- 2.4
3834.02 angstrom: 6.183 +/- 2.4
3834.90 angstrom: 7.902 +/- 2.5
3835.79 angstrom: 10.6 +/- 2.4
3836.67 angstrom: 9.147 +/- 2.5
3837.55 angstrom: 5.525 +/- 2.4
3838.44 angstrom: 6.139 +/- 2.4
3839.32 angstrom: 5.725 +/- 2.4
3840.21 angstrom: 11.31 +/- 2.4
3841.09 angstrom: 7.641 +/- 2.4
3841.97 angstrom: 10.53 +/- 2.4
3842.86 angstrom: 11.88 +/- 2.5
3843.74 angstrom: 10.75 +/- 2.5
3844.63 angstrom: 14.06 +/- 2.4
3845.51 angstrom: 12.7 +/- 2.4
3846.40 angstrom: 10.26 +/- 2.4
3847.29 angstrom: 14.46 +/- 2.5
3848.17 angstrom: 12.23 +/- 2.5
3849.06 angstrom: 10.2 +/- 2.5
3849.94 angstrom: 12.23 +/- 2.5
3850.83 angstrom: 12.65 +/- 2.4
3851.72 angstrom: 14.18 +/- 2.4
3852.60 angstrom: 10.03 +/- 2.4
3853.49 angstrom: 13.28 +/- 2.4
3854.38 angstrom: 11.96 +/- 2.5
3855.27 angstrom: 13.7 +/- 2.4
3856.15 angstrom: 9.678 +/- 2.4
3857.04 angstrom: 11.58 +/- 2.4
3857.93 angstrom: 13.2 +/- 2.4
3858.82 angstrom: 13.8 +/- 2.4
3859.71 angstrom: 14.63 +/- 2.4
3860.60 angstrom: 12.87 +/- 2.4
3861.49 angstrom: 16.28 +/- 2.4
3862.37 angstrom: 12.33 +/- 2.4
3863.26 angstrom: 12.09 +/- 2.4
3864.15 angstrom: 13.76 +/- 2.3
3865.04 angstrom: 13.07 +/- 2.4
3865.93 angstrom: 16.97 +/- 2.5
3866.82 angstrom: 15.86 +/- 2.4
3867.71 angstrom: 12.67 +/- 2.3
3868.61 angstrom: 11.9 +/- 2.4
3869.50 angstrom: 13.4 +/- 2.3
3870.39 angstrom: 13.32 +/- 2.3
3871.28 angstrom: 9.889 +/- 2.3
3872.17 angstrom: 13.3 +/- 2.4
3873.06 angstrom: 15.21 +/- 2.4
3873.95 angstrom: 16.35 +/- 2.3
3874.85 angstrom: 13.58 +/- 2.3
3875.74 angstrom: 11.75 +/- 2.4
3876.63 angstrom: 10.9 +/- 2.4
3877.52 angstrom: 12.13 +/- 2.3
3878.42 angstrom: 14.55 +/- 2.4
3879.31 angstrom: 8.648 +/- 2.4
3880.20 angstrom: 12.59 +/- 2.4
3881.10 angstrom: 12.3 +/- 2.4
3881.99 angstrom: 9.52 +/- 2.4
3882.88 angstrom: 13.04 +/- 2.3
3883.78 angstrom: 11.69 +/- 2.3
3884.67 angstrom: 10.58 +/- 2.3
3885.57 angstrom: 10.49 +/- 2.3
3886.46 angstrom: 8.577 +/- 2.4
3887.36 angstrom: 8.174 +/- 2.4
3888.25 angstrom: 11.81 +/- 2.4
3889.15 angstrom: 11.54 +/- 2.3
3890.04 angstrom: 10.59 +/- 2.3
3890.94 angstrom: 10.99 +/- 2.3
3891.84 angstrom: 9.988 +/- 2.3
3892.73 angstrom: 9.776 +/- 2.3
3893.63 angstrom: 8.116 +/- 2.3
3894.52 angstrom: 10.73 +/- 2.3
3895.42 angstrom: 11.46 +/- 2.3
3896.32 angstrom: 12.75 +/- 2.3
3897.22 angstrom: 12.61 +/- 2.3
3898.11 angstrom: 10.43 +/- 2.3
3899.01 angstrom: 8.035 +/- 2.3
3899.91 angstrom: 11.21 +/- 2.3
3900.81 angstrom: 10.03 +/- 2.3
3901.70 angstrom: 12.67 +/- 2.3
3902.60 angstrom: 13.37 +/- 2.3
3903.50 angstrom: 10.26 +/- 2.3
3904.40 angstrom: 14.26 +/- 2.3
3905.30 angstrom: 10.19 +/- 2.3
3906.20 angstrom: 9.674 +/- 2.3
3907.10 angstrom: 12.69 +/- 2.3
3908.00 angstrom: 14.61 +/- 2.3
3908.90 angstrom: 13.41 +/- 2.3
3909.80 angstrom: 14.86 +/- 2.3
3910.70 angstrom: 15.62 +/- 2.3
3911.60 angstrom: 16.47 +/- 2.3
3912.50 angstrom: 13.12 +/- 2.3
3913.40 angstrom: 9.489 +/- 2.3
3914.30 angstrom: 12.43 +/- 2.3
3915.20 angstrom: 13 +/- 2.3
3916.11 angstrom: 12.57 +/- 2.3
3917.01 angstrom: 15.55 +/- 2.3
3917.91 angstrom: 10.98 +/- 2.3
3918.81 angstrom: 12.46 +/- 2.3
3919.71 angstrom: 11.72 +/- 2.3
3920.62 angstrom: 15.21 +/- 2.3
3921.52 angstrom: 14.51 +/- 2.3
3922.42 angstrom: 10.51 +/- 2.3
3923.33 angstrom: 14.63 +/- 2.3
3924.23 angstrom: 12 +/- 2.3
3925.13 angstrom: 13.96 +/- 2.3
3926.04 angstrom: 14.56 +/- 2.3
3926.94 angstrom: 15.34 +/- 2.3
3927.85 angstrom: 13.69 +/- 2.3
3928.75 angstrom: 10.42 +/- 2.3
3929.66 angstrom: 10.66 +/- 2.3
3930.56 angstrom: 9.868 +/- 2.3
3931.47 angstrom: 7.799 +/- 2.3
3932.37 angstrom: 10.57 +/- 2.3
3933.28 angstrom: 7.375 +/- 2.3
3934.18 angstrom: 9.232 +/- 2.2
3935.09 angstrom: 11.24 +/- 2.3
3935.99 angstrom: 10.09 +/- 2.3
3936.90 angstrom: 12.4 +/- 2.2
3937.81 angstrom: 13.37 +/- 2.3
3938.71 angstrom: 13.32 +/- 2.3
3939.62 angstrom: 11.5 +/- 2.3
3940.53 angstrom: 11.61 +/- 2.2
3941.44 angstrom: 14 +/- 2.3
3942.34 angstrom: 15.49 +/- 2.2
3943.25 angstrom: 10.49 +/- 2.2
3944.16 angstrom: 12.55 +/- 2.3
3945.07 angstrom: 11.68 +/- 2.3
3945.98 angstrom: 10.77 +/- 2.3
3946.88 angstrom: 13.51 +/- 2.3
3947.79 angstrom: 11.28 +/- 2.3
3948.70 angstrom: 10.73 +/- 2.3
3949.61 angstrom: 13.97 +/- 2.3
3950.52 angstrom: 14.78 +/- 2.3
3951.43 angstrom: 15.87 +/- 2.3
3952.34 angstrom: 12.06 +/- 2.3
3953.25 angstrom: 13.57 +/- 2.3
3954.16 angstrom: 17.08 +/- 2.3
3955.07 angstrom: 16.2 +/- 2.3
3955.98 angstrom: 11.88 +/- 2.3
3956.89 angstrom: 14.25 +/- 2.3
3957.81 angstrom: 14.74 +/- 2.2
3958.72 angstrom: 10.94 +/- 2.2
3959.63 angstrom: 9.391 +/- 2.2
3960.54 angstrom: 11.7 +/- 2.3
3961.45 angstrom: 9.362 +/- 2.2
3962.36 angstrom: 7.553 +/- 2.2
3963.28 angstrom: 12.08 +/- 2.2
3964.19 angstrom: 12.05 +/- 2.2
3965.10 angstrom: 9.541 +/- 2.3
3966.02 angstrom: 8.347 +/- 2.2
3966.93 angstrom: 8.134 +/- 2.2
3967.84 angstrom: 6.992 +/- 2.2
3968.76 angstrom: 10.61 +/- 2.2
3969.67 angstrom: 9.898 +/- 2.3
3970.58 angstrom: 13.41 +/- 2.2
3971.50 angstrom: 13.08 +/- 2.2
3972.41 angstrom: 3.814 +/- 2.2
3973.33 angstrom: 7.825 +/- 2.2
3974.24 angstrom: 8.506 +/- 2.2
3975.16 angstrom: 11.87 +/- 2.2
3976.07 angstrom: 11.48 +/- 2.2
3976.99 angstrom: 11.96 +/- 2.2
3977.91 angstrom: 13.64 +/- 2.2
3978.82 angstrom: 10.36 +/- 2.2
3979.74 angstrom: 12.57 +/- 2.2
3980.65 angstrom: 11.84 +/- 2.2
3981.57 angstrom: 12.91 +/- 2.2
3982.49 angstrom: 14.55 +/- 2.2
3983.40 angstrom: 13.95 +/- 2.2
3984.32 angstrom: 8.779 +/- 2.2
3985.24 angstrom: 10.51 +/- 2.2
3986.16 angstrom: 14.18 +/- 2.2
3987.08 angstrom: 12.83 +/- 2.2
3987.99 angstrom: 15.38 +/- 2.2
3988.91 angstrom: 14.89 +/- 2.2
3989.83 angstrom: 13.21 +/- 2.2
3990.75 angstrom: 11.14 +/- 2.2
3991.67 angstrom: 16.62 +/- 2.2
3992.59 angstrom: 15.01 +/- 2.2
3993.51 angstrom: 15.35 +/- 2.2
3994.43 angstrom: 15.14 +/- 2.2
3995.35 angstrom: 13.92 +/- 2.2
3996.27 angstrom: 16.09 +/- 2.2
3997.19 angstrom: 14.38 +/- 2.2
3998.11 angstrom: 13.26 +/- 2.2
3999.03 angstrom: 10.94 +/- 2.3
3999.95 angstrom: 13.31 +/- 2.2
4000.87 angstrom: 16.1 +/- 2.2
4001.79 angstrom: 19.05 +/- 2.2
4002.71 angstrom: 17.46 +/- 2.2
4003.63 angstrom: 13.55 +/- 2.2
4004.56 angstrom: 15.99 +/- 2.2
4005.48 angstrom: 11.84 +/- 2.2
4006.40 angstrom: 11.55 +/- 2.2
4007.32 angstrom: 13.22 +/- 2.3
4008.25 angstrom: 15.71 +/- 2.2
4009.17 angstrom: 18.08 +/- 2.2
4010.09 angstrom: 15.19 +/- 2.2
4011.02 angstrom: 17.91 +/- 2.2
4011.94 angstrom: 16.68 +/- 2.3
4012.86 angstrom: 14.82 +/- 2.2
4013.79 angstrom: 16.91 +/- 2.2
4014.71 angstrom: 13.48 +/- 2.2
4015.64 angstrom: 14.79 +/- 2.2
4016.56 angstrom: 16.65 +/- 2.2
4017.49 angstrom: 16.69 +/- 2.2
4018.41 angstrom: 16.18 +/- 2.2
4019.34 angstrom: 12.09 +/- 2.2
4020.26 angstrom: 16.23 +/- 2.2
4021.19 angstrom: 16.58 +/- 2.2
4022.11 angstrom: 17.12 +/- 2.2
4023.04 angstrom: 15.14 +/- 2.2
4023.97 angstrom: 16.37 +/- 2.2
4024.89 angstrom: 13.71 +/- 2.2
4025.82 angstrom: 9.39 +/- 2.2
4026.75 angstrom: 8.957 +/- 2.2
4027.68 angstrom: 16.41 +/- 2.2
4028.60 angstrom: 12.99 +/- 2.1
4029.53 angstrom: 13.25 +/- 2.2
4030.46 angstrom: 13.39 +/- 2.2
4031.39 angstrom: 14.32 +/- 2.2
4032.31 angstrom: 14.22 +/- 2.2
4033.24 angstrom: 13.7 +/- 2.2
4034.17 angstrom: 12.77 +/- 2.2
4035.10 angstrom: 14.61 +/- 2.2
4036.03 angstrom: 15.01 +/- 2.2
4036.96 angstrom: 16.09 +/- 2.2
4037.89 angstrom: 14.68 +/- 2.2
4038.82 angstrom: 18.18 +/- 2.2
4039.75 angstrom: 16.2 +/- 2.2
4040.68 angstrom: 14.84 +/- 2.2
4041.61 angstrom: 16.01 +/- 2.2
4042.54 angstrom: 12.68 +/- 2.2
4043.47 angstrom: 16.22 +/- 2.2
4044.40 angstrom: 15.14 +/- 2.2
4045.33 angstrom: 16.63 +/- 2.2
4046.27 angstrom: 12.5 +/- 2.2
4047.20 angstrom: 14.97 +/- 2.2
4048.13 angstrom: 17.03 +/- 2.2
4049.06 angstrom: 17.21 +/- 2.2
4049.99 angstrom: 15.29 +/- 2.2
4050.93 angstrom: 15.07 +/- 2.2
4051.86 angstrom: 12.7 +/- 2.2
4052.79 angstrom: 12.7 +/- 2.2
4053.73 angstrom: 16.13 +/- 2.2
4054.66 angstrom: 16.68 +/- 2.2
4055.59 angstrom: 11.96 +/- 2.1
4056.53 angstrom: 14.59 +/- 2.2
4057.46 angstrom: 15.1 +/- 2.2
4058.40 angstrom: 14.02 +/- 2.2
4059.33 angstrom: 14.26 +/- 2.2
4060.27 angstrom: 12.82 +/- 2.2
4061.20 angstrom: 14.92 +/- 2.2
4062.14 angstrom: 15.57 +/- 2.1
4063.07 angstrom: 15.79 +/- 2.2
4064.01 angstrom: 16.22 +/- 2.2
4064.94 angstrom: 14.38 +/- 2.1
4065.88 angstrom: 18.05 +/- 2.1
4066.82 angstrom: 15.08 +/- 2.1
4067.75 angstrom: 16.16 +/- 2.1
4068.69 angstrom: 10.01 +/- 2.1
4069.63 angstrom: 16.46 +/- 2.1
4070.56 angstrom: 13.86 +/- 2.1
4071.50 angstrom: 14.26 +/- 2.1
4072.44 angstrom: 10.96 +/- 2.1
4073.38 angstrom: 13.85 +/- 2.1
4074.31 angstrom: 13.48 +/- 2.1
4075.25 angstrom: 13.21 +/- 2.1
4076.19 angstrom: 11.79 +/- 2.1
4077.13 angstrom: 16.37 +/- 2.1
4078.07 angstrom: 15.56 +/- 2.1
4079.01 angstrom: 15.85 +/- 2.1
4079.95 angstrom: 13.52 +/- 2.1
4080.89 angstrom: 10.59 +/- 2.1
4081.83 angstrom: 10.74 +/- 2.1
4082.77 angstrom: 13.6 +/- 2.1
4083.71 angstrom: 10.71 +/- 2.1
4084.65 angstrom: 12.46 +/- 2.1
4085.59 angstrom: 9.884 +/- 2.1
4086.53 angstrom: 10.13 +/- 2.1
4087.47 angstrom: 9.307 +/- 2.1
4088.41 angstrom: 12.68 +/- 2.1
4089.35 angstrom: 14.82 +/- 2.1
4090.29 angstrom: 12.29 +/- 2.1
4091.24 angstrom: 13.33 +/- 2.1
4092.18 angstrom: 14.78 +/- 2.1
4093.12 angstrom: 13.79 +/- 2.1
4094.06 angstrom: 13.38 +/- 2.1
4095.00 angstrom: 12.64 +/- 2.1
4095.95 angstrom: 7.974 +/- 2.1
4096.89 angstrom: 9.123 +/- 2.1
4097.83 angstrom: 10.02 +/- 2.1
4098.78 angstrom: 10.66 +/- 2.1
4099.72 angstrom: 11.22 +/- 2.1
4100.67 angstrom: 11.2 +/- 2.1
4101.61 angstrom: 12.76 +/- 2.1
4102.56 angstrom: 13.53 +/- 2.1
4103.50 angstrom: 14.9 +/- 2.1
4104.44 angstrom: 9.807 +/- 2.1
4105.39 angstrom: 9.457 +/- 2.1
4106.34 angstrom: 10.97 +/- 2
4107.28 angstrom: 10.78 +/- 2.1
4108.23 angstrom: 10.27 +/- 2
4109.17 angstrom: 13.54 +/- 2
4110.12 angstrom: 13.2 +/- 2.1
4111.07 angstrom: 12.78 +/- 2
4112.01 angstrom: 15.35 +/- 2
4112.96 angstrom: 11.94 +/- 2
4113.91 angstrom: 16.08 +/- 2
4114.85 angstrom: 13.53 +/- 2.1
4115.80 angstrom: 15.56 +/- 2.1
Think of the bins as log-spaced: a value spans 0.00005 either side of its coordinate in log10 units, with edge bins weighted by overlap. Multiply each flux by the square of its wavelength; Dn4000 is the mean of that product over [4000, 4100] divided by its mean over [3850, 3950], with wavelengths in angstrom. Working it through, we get 1.25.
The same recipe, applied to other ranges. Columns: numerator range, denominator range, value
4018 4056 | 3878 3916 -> 1.36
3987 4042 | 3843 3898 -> 1.31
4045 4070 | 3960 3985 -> 1.46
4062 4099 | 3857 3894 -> 1.18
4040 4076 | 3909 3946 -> 1.26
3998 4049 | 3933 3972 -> 1.30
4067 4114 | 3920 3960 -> 1.08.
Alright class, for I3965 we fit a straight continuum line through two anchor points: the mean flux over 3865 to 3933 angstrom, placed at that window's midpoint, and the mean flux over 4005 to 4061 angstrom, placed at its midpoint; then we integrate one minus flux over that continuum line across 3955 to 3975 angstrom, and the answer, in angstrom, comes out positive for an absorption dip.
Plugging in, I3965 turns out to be 4.5 angstrom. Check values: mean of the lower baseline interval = 12.1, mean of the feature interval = 10.4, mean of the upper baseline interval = 14.8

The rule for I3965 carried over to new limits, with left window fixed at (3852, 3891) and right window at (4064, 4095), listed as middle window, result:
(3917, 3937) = 1.24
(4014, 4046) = -3.96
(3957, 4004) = 2.32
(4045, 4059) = -1.71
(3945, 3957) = -0.64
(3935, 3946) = 0.37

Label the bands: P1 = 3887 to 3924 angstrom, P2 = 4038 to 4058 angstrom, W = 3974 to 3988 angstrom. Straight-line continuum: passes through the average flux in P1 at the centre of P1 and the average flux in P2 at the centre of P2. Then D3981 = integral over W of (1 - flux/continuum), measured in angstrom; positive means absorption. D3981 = 1.5 angstrom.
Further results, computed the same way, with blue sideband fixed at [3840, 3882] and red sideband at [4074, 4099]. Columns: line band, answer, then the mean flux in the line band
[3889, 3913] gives 1.4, 11.8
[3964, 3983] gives 2.8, 10.6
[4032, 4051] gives -4.3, 15.2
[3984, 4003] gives -2.7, 14.2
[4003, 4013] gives -2.1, 15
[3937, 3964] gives -0.3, 12.6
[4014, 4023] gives -2.3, 15.6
